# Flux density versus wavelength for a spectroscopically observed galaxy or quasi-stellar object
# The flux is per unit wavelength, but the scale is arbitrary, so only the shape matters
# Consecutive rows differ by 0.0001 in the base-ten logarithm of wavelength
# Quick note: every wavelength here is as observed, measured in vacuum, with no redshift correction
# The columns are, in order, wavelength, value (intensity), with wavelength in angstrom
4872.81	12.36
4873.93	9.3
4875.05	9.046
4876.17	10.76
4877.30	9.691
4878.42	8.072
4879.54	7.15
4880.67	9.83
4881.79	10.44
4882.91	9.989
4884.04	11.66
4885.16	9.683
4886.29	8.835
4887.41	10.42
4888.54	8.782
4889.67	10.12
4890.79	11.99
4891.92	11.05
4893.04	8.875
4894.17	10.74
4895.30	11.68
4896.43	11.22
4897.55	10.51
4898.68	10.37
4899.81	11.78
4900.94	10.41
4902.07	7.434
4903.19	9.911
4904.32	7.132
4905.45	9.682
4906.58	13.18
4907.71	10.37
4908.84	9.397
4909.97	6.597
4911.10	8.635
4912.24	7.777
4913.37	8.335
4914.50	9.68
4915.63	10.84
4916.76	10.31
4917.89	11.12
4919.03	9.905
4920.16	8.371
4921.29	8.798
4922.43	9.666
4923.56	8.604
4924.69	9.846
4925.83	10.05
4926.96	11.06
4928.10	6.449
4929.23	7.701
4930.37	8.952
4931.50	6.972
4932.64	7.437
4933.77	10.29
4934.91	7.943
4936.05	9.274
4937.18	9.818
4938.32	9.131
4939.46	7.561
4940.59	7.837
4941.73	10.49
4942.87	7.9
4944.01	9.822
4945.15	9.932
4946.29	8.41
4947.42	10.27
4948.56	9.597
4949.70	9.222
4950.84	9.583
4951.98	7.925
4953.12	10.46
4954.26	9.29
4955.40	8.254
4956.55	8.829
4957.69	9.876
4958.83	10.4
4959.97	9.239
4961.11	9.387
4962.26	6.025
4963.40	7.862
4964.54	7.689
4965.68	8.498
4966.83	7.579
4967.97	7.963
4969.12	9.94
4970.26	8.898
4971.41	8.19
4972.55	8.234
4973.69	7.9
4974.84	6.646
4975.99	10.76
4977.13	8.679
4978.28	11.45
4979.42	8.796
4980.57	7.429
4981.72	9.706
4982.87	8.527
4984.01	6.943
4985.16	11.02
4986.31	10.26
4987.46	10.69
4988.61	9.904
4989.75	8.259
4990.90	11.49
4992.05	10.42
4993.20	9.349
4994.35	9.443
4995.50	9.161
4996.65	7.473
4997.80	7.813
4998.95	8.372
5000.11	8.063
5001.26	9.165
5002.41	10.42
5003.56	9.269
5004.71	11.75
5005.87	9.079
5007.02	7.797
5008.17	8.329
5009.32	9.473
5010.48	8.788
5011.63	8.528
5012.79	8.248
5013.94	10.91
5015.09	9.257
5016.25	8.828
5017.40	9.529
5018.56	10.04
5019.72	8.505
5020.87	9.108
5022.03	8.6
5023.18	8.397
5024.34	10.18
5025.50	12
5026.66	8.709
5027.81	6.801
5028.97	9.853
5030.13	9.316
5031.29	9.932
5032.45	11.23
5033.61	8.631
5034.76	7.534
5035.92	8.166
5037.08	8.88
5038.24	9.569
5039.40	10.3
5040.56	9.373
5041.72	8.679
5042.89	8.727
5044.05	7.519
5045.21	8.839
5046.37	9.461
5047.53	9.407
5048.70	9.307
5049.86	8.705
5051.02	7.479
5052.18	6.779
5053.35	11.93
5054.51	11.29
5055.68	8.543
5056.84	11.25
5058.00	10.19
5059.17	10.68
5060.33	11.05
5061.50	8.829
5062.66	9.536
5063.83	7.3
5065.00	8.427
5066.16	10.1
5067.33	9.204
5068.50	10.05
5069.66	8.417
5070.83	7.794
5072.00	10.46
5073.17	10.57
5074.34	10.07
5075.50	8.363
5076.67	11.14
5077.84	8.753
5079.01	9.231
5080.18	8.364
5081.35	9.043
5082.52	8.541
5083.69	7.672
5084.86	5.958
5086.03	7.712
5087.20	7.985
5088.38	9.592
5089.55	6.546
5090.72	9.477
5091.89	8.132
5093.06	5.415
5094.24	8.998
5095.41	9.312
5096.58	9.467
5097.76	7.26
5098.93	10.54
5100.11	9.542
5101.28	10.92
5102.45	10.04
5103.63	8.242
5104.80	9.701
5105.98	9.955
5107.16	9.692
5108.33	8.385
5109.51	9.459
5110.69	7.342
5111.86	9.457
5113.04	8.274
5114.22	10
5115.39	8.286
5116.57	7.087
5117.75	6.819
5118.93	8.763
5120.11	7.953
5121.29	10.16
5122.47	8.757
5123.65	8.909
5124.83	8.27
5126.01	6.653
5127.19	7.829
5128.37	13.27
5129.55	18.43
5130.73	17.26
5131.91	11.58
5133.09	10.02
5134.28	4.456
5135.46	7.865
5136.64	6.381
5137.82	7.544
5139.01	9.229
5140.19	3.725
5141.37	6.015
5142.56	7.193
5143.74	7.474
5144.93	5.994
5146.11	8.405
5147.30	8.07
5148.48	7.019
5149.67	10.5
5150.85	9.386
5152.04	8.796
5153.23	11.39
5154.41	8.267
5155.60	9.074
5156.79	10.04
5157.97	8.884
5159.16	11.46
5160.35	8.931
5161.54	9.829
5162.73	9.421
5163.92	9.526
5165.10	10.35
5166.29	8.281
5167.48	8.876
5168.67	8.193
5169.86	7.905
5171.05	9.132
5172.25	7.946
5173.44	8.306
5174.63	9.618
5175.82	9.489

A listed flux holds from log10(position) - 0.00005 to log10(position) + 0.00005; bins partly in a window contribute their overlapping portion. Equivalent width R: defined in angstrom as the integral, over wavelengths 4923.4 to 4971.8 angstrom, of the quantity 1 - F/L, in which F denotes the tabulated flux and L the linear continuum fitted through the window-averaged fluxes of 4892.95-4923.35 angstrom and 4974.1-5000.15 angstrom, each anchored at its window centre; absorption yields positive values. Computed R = 3.1 angstrom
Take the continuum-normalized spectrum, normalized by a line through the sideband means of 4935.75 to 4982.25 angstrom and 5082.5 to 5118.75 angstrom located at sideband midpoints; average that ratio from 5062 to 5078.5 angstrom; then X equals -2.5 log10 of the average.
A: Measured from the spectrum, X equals -0.08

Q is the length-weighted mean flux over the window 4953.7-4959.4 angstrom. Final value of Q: 9.32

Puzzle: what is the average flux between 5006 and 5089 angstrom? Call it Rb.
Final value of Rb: 9.12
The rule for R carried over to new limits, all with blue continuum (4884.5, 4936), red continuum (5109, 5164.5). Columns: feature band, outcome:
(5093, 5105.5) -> -0.2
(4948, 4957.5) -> 0.2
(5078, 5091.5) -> 1.3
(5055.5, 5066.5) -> -0.6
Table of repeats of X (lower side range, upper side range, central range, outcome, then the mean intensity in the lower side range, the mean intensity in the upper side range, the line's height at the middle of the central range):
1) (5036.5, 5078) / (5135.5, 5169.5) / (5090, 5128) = 0.02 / 9.37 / 8.5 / 8.89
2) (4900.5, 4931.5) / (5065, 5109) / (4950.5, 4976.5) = 0.06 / 9.22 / 8.93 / 9.14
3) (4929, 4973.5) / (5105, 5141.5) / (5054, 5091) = -0.02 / 8.79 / 9.01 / 8.94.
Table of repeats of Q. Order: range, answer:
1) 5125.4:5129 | 9.35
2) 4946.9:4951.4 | 9.66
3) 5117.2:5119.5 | 7.79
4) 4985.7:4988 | 10.5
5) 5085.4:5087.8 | 7.8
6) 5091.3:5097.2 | 8.26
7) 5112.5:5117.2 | 8.4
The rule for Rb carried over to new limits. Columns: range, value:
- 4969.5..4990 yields 9.04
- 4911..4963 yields 9.07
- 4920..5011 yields 8.98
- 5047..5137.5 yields 9.15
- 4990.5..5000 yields 9.08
